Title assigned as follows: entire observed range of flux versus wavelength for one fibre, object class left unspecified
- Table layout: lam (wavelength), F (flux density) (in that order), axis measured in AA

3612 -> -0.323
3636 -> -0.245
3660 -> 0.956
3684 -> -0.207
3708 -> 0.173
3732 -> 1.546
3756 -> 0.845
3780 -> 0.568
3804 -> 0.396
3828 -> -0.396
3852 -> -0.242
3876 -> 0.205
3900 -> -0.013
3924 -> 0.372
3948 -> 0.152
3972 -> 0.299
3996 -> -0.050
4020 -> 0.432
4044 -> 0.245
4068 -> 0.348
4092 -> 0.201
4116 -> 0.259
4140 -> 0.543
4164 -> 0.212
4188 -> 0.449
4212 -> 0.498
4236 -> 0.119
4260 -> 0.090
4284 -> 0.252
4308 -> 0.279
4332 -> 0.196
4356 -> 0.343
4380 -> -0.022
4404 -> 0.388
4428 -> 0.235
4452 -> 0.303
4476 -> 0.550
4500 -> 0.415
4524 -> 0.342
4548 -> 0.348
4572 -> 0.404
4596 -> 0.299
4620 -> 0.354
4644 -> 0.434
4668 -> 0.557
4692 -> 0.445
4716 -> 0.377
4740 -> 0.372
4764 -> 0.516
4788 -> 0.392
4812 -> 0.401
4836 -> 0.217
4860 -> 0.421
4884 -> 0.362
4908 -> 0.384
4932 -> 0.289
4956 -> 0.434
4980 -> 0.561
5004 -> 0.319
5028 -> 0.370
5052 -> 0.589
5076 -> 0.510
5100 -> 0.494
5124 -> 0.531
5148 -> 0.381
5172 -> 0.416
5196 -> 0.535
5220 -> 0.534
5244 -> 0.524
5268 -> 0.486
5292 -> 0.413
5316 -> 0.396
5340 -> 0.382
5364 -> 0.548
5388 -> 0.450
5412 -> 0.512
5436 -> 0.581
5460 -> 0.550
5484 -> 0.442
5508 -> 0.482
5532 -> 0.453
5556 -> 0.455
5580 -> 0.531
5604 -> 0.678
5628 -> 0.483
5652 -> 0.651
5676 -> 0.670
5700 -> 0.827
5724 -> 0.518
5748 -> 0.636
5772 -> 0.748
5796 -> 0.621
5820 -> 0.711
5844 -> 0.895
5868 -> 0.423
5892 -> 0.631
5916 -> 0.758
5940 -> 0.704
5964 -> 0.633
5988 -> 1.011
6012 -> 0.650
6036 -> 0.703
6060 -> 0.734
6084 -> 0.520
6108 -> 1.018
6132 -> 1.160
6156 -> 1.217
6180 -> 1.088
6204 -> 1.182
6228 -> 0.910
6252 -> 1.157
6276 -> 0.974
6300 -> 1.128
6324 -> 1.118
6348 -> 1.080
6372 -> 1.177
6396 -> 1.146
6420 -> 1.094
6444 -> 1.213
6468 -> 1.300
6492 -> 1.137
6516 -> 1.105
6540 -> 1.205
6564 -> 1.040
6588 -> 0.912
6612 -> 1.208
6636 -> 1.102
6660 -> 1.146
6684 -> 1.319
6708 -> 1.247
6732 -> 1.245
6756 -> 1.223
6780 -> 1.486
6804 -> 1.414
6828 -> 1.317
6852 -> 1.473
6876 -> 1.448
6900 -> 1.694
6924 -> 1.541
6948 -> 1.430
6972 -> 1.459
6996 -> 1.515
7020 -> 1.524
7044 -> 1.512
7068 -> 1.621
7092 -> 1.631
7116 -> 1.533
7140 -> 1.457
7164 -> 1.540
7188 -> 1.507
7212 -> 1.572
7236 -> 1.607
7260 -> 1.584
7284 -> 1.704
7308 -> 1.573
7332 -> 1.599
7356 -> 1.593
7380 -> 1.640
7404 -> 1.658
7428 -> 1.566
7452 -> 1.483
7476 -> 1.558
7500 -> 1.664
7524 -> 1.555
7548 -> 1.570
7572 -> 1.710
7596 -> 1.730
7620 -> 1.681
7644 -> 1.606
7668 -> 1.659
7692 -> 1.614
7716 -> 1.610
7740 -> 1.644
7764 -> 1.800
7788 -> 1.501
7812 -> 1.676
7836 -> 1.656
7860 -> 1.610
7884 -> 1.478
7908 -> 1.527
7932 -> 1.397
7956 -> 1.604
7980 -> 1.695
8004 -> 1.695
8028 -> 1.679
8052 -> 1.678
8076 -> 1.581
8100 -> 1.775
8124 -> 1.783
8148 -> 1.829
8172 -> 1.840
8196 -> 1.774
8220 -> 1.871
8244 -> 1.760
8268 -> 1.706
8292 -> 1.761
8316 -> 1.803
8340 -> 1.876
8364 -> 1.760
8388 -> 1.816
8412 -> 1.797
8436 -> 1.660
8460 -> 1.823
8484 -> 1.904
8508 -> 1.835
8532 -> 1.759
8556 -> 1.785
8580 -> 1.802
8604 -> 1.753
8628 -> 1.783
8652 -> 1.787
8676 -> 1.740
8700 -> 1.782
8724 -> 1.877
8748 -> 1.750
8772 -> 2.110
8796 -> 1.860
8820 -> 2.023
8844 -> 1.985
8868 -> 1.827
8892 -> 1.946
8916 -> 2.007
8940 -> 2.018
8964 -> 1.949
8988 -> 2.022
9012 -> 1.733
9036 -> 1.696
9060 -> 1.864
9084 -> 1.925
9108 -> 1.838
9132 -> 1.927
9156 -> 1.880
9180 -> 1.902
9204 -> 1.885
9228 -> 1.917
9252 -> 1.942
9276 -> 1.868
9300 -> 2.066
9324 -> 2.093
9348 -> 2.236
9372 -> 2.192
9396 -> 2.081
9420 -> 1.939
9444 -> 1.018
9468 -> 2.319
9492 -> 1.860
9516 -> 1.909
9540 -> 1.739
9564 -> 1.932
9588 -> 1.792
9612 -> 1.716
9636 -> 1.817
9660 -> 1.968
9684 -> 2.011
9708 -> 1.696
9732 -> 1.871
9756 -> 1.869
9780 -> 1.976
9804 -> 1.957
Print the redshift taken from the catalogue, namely 0.53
